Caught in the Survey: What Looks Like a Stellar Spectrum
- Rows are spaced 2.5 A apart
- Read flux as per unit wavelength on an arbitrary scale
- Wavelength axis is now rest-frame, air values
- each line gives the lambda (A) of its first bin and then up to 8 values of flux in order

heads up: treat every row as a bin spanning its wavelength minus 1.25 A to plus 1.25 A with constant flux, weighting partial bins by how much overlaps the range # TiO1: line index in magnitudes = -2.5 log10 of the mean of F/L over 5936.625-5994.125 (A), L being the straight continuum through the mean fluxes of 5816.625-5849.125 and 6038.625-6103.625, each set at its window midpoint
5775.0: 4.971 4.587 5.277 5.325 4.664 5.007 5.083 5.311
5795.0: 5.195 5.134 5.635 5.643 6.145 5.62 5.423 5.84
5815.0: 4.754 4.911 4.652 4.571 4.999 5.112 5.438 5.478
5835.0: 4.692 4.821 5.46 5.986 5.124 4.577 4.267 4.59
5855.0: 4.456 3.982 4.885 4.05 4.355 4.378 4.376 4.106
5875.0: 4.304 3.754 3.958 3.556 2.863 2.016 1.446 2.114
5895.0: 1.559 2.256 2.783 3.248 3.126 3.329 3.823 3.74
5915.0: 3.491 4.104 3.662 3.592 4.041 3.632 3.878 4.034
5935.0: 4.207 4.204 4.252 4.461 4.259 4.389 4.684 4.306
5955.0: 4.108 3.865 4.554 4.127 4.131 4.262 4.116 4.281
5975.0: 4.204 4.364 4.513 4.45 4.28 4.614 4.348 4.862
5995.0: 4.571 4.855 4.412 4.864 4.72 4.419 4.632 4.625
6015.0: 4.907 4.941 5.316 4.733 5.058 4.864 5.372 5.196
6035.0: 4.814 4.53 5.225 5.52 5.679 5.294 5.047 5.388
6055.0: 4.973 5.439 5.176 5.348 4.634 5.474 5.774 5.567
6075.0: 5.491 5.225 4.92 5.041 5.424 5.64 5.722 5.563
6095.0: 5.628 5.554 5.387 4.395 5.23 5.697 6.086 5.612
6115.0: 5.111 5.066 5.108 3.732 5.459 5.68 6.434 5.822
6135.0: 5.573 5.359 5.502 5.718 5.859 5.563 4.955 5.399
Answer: 0.20 mag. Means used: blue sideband 5.06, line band 4.33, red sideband 5.33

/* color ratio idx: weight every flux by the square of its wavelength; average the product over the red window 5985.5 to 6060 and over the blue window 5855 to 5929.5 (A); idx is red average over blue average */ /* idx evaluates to 1.48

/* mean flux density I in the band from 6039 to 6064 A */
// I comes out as 5.3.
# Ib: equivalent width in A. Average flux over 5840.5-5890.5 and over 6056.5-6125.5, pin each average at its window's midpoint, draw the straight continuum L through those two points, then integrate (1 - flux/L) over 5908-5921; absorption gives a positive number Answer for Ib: 1.9 A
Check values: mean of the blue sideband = 4.11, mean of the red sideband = 5.3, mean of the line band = 3.74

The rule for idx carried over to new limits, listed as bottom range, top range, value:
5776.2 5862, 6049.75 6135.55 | 1.16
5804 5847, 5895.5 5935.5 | 0.69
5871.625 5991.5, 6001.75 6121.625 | 1.43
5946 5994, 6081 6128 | 1.28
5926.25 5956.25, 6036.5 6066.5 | 1.28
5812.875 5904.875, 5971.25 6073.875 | 1.27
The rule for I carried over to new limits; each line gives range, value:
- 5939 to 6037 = 4.56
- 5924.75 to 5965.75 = 4.19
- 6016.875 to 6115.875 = 5.28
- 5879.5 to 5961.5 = 3.56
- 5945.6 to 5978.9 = 4.26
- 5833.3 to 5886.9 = 4.39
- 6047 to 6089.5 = 5.29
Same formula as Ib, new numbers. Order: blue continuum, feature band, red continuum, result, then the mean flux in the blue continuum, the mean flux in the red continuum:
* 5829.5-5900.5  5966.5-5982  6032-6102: 1.3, 3.98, 5.3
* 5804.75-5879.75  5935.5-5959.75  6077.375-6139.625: 3.6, 4.81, 5.38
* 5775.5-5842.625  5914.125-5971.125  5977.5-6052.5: 9.9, 5.2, 4.85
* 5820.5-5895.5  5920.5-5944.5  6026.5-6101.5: 3.0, 4.21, 5.3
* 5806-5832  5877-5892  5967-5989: 6.1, 5.15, 4.35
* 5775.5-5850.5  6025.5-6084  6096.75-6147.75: 1.6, 5.16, 5.42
